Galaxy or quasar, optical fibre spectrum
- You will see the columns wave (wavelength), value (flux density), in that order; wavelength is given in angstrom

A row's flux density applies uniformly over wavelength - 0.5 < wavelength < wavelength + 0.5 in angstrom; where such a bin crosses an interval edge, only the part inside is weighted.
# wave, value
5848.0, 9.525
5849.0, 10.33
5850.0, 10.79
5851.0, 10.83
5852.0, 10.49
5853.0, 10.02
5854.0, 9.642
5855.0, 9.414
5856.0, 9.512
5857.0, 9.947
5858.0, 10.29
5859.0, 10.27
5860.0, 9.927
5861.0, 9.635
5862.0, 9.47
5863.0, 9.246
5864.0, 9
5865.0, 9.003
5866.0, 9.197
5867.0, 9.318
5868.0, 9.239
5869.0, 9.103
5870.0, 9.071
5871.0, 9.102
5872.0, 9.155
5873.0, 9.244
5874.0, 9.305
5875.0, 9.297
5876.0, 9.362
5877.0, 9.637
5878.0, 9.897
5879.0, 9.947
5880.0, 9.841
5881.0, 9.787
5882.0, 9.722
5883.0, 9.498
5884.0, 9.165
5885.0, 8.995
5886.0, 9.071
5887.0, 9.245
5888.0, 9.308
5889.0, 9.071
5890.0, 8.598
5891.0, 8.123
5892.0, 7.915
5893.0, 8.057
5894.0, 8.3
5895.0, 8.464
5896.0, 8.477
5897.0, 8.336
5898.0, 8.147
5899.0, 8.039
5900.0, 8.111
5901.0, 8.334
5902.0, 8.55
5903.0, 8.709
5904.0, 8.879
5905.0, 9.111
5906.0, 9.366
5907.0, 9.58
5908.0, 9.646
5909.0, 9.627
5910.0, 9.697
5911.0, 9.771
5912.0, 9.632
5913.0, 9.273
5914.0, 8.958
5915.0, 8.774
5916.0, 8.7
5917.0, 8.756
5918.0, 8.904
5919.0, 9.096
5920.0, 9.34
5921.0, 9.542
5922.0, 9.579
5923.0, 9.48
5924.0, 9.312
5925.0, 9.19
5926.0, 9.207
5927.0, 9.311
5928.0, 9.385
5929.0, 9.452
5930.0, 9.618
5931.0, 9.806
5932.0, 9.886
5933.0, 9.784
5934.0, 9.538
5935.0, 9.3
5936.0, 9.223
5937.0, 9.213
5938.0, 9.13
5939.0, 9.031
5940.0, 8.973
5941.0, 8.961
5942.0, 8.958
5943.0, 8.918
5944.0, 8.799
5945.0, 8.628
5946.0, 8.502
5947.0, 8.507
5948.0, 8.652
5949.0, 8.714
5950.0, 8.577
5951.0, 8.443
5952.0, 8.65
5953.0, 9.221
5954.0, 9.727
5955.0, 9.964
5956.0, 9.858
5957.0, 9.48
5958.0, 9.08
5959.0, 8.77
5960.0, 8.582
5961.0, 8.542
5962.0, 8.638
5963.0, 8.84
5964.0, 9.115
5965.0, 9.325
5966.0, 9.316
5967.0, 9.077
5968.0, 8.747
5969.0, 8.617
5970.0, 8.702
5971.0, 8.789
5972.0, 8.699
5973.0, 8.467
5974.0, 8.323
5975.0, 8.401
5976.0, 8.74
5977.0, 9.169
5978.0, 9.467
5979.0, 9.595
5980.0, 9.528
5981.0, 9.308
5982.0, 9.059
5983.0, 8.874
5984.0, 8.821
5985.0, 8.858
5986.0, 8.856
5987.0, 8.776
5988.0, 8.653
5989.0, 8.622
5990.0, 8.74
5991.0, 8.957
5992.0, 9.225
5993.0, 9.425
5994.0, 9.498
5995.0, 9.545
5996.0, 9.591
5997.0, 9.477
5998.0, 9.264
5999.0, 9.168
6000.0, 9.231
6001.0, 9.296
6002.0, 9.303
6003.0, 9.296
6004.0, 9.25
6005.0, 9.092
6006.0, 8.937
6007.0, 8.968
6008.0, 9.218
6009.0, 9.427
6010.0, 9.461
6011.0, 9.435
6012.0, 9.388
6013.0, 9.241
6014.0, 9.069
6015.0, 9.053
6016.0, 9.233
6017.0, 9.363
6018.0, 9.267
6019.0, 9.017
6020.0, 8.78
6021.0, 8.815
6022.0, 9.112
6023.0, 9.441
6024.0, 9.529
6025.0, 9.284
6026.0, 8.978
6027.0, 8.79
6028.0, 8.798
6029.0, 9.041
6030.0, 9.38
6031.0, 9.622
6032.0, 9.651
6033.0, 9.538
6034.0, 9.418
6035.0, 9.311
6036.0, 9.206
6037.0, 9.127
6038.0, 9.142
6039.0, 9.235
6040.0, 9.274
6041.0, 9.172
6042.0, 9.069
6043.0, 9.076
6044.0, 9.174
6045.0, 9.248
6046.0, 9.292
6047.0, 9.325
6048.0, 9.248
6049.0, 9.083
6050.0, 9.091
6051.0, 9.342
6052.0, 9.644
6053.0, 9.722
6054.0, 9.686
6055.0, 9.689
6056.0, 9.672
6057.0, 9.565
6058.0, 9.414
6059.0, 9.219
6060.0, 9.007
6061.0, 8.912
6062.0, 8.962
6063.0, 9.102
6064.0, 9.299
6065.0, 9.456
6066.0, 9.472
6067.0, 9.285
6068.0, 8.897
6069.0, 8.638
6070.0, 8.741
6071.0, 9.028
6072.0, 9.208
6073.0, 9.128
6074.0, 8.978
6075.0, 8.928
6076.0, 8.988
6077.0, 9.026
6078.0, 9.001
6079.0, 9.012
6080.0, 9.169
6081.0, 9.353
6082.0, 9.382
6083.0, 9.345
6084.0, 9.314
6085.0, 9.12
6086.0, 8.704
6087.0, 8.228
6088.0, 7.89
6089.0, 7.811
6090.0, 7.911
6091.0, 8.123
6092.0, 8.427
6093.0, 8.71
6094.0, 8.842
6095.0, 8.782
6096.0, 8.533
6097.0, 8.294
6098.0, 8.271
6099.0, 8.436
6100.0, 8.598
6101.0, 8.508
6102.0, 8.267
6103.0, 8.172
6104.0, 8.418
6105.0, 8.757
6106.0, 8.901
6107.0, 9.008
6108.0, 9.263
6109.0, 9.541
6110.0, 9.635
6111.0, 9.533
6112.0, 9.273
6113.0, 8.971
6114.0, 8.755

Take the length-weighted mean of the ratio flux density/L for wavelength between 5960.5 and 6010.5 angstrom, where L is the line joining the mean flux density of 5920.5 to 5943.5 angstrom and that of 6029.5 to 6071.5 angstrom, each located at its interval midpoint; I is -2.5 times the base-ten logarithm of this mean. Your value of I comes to 0.031 mag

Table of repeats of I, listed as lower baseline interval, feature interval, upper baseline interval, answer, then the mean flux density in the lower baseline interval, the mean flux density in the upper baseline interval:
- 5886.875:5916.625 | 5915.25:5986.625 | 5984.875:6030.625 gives -0.01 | 8.82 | 9.16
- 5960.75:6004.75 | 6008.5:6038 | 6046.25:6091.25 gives -0.02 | 9.03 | 9.08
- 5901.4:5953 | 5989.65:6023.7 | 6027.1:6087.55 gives -0.01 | 9.15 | 9.2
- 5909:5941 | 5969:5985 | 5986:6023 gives 0.04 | 9.32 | 9.17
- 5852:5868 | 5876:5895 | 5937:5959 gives 0.04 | 9.61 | 8.99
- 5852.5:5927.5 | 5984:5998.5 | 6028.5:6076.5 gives 0.01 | 9.18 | 9.24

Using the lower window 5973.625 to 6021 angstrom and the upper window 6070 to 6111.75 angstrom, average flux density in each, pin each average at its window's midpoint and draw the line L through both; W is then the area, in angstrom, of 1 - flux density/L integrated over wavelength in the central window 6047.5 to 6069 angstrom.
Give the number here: -0.95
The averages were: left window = 9.13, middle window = 9.31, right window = 8.8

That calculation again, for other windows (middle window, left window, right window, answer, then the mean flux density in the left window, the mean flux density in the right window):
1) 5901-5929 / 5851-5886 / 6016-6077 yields 0.7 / 9.53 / 9.21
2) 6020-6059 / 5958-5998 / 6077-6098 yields -2.1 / 8.97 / 8.7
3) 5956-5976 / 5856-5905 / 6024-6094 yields 0.6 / 9.1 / 9.1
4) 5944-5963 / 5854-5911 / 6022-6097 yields 0.5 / 9.16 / 9.09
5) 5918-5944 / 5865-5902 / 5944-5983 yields -1.0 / 8.98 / 8.94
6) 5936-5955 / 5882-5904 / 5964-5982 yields -0.1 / 8.63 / 8.96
